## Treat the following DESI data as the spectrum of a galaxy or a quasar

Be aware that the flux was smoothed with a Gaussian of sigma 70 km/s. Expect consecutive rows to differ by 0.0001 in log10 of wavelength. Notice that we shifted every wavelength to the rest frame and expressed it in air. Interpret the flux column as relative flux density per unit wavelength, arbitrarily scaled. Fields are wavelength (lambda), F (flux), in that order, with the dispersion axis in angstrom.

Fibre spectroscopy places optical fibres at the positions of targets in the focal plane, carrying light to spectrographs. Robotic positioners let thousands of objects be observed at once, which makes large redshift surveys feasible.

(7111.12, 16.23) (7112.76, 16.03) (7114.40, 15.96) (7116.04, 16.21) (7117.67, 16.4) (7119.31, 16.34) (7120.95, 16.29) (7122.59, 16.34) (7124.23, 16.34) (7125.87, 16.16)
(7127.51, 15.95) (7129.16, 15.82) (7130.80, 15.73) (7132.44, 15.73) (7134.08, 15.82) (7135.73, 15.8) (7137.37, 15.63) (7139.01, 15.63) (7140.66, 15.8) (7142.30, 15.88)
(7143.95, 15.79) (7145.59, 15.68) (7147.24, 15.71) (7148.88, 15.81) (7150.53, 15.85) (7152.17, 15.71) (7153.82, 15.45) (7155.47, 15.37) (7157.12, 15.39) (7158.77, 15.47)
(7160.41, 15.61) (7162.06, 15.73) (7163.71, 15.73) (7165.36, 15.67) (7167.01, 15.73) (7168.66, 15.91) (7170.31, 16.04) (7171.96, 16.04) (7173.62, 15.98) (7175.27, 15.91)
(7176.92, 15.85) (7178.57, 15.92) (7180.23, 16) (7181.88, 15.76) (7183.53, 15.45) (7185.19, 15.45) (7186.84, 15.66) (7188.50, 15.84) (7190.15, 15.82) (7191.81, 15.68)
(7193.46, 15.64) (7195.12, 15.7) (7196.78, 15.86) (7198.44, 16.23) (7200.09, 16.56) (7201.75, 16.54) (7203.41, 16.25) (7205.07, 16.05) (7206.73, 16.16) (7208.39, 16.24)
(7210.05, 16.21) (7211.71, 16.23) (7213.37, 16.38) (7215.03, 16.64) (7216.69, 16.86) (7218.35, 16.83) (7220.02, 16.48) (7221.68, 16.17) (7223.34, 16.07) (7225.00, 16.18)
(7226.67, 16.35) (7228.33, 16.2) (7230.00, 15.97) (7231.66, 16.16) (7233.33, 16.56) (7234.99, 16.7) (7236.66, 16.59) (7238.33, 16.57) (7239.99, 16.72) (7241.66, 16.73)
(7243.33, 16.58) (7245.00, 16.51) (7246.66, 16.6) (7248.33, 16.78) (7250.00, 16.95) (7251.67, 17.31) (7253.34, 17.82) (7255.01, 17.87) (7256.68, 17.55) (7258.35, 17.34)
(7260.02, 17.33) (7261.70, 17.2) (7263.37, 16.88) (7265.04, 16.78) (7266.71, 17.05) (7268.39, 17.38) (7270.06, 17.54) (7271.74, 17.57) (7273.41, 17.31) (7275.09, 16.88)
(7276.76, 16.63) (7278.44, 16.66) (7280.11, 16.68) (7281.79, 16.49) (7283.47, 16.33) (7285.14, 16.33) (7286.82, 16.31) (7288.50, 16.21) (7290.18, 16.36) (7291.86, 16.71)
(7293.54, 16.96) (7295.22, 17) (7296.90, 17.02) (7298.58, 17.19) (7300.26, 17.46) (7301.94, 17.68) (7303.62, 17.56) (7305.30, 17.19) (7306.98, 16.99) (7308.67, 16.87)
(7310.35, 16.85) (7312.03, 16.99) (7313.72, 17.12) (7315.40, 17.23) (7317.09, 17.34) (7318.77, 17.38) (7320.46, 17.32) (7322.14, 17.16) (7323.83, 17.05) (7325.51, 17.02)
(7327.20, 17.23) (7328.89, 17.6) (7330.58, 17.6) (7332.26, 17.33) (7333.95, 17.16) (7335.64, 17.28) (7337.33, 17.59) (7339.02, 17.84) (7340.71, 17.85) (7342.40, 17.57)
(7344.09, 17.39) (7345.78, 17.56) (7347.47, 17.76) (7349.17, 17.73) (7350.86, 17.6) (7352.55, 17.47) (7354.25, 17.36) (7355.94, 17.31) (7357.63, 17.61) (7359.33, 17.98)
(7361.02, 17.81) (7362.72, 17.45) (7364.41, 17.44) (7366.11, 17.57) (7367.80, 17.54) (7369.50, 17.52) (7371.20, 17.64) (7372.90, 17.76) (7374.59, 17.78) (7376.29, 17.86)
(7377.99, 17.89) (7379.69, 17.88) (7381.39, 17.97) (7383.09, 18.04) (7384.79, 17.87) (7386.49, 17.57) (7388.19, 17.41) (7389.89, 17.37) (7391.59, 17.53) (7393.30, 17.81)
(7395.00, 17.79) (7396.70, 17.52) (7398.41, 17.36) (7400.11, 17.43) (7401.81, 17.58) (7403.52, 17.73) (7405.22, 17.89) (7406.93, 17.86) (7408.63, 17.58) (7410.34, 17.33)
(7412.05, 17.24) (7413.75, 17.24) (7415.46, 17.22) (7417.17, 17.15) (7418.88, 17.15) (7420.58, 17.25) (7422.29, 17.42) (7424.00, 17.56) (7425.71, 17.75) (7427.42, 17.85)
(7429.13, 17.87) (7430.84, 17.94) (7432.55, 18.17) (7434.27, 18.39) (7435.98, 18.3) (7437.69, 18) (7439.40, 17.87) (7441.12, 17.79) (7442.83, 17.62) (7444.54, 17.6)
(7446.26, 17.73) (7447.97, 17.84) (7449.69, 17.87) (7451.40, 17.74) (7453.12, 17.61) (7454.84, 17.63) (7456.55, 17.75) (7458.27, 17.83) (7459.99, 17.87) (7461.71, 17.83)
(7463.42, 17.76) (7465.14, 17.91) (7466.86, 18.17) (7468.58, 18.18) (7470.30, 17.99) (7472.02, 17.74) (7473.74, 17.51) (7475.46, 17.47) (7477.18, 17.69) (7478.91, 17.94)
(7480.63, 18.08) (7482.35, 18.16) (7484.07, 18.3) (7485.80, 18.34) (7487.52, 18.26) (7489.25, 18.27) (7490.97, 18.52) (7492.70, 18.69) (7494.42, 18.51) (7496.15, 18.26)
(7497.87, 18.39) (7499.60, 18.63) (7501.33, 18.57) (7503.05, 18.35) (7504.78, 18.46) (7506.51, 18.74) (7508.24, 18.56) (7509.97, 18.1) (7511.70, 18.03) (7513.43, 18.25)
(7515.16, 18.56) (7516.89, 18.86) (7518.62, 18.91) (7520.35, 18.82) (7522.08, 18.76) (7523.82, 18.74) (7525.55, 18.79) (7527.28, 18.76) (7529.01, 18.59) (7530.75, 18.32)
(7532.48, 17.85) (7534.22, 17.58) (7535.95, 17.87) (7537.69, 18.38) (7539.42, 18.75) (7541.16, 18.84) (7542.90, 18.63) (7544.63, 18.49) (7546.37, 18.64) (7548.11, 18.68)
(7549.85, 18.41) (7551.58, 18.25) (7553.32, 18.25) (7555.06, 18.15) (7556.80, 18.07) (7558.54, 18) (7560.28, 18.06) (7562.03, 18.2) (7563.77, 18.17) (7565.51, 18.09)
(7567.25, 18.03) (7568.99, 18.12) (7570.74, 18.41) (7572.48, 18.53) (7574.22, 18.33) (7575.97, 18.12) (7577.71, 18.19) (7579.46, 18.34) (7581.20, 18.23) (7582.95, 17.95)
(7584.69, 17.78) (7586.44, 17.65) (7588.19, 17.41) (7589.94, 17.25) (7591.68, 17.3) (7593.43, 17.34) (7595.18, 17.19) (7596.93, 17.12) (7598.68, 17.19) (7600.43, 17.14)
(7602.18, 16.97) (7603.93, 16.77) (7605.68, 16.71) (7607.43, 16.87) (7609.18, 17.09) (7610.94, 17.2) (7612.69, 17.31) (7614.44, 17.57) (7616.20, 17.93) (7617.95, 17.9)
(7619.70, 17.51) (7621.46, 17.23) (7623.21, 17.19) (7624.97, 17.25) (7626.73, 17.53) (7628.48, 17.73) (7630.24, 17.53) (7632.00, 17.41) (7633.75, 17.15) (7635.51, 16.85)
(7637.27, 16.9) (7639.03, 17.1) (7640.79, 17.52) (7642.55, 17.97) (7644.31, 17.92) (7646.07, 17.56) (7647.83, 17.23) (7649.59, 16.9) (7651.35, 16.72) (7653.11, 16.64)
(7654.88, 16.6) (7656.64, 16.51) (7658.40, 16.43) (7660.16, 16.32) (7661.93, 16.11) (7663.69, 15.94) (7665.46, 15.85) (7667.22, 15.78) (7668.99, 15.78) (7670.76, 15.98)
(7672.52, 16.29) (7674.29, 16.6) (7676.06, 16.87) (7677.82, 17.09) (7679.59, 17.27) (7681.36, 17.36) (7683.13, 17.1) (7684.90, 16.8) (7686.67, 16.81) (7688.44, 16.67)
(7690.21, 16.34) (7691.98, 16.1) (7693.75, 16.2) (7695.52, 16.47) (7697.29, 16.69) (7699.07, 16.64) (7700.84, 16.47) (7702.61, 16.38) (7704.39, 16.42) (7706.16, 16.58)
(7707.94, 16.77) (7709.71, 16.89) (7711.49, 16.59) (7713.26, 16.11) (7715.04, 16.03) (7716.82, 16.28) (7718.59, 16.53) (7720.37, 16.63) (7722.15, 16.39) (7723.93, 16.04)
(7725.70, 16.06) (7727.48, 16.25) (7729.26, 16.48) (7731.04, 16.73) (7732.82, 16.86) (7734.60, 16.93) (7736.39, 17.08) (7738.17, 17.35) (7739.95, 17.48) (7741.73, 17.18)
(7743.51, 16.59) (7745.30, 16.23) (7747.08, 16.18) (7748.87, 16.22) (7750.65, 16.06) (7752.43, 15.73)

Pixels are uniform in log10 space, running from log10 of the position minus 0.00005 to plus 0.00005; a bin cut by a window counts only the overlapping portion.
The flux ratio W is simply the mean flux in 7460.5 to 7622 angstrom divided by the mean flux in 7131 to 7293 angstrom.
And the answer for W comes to 1.1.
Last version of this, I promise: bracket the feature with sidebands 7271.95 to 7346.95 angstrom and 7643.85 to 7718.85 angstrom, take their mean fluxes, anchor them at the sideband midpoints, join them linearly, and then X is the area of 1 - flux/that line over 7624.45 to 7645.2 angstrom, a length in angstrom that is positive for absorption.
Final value -0.97 angstrom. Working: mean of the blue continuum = 17.1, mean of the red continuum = 16.6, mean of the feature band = 17.4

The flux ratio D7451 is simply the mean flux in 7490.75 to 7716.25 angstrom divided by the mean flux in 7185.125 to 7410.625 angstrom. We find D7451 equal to 1.03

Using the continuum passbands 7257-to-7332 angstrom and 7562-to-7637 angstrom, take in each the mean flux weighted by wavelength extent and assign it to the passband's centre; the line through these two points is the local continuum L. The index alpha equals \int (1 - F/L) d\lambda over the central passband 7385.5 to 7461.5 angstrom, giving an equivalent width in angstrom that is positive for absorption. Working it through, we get -1.7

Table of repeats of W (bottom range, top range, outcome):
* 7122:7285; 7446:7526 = 1.12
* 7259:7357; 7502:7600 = 1.06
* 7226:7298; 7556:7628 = 1.05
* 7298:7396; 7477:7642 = 1.03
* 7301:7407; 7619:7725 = 0.96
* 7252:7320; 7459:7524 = 1.07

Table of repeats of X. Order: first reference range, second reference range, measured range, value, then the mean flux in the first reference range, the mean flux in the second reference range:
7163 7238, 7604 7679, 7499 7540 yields -4.3 angstrom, 16.1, 17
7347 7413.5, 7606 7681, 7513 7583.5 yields -4.7 angstrom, 17.6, 17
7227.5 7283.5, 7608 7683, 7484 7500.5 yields -1.4 angstrom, 16.9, 17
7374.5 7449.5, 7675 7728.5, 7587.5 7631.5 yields -1.0 angstrom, 17.7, 16.6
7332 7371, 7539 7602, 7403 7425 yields 0.3 angstrom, 17.6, 18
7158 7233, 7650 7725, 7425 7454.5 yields -2.9 angstrom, 16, 16.5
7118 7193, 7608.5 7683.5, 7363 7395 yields -2.6 angstrom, 15.8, 17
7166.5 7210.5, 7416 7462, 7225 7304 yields -1.8 angstrom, 15.9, 17.7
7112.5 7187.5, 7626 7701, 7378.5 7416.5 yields -3.0 angstrom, 15.8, 16.8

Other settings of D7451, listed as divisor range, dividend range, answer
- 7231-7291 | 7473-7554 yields 1.09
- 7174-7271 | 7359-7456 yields 1.07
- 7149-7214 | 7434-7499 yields 1.13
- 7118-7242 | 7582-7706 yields 1.06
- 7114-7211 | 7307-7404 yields 1.10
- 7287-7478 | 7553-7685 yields 0.99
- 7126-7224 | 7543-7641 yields 1.11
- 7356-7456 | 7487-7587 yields 1.04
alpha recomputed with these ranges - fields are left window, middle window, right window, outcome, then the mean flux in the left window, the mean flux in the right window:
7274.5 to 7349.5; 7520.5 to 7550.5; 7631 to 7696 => -2.9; 17.1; 16.7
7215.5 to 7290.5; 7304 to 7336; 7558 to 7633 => -0.5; 16.8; 17.6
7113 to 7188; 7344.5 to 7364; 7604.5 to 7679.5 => -1.5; 15.8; 17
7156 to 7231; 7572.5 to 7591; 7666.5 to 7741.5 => -1.7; 16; 16.6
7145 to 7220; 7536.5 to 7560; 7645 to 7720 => -2.9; 15.9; 16.5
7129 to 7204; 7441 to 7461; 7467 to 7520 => 0.2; 15.8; 18.3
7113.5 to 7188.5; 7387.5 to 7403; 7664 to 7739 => -1.3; 15.8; 16.5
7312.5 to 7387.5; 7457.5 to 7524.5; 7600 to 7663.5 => -3.5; 17.5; 17.1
